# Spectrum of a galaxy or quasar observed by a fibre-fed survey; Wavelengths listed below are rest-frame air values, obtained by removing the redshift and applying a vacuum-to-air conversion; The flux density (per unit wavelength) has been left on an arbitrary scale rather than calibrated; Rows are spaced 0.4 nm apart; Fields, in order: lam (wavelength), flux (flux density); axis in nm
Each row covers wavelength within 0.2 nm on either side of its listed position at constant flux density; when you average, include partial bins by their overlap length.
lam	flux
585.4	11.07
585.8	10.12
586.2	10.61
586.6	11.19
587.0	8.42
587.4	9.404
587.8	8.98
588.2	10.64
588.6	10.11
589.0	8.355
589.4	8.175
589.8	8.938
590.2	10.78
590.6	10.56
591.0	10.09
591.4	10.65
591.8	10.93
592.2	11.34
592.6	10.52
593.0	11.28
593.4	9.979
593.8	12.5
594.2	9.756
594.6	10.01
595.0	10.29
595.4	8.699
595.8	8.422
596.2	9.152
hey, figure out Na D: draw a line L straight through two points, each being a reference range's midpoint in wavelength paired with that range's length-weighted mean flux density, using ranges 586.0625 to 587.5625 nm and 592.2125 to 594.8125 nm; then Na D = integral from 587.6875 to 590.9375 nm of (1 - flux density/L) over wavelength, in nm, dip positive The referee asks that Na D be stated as 0.190 nm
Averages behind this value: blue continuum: 9.89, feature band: 9.61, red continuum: 10.7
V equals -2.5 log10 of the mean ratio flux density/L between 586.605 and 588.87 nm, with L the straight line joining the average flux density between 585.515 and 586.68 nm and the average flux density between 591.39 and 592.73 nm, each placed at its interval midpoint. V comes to 0.115 mag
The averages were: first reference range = 10.6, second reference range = 10.9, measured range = 9.62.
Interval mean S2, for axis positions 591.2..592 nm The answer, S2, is 10.8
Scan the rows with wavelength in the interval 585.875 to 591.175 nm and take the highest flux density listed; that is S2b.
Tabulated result 11.19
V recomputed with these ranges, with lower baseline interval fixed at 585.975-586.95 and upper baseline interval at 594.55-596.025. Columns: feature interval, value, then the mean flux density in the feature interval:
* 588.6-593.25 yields -0.030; 10.1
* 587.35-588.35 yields 0.070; 9.67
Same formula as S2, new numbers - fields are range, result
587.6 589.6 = 9.25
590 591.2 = 10.5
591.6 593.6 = 10.8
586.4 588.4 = 9.73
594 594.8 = 9.88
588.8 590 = 8.49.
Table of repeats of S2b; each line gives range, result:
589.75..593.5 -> 11.34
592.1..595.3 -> 12.5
